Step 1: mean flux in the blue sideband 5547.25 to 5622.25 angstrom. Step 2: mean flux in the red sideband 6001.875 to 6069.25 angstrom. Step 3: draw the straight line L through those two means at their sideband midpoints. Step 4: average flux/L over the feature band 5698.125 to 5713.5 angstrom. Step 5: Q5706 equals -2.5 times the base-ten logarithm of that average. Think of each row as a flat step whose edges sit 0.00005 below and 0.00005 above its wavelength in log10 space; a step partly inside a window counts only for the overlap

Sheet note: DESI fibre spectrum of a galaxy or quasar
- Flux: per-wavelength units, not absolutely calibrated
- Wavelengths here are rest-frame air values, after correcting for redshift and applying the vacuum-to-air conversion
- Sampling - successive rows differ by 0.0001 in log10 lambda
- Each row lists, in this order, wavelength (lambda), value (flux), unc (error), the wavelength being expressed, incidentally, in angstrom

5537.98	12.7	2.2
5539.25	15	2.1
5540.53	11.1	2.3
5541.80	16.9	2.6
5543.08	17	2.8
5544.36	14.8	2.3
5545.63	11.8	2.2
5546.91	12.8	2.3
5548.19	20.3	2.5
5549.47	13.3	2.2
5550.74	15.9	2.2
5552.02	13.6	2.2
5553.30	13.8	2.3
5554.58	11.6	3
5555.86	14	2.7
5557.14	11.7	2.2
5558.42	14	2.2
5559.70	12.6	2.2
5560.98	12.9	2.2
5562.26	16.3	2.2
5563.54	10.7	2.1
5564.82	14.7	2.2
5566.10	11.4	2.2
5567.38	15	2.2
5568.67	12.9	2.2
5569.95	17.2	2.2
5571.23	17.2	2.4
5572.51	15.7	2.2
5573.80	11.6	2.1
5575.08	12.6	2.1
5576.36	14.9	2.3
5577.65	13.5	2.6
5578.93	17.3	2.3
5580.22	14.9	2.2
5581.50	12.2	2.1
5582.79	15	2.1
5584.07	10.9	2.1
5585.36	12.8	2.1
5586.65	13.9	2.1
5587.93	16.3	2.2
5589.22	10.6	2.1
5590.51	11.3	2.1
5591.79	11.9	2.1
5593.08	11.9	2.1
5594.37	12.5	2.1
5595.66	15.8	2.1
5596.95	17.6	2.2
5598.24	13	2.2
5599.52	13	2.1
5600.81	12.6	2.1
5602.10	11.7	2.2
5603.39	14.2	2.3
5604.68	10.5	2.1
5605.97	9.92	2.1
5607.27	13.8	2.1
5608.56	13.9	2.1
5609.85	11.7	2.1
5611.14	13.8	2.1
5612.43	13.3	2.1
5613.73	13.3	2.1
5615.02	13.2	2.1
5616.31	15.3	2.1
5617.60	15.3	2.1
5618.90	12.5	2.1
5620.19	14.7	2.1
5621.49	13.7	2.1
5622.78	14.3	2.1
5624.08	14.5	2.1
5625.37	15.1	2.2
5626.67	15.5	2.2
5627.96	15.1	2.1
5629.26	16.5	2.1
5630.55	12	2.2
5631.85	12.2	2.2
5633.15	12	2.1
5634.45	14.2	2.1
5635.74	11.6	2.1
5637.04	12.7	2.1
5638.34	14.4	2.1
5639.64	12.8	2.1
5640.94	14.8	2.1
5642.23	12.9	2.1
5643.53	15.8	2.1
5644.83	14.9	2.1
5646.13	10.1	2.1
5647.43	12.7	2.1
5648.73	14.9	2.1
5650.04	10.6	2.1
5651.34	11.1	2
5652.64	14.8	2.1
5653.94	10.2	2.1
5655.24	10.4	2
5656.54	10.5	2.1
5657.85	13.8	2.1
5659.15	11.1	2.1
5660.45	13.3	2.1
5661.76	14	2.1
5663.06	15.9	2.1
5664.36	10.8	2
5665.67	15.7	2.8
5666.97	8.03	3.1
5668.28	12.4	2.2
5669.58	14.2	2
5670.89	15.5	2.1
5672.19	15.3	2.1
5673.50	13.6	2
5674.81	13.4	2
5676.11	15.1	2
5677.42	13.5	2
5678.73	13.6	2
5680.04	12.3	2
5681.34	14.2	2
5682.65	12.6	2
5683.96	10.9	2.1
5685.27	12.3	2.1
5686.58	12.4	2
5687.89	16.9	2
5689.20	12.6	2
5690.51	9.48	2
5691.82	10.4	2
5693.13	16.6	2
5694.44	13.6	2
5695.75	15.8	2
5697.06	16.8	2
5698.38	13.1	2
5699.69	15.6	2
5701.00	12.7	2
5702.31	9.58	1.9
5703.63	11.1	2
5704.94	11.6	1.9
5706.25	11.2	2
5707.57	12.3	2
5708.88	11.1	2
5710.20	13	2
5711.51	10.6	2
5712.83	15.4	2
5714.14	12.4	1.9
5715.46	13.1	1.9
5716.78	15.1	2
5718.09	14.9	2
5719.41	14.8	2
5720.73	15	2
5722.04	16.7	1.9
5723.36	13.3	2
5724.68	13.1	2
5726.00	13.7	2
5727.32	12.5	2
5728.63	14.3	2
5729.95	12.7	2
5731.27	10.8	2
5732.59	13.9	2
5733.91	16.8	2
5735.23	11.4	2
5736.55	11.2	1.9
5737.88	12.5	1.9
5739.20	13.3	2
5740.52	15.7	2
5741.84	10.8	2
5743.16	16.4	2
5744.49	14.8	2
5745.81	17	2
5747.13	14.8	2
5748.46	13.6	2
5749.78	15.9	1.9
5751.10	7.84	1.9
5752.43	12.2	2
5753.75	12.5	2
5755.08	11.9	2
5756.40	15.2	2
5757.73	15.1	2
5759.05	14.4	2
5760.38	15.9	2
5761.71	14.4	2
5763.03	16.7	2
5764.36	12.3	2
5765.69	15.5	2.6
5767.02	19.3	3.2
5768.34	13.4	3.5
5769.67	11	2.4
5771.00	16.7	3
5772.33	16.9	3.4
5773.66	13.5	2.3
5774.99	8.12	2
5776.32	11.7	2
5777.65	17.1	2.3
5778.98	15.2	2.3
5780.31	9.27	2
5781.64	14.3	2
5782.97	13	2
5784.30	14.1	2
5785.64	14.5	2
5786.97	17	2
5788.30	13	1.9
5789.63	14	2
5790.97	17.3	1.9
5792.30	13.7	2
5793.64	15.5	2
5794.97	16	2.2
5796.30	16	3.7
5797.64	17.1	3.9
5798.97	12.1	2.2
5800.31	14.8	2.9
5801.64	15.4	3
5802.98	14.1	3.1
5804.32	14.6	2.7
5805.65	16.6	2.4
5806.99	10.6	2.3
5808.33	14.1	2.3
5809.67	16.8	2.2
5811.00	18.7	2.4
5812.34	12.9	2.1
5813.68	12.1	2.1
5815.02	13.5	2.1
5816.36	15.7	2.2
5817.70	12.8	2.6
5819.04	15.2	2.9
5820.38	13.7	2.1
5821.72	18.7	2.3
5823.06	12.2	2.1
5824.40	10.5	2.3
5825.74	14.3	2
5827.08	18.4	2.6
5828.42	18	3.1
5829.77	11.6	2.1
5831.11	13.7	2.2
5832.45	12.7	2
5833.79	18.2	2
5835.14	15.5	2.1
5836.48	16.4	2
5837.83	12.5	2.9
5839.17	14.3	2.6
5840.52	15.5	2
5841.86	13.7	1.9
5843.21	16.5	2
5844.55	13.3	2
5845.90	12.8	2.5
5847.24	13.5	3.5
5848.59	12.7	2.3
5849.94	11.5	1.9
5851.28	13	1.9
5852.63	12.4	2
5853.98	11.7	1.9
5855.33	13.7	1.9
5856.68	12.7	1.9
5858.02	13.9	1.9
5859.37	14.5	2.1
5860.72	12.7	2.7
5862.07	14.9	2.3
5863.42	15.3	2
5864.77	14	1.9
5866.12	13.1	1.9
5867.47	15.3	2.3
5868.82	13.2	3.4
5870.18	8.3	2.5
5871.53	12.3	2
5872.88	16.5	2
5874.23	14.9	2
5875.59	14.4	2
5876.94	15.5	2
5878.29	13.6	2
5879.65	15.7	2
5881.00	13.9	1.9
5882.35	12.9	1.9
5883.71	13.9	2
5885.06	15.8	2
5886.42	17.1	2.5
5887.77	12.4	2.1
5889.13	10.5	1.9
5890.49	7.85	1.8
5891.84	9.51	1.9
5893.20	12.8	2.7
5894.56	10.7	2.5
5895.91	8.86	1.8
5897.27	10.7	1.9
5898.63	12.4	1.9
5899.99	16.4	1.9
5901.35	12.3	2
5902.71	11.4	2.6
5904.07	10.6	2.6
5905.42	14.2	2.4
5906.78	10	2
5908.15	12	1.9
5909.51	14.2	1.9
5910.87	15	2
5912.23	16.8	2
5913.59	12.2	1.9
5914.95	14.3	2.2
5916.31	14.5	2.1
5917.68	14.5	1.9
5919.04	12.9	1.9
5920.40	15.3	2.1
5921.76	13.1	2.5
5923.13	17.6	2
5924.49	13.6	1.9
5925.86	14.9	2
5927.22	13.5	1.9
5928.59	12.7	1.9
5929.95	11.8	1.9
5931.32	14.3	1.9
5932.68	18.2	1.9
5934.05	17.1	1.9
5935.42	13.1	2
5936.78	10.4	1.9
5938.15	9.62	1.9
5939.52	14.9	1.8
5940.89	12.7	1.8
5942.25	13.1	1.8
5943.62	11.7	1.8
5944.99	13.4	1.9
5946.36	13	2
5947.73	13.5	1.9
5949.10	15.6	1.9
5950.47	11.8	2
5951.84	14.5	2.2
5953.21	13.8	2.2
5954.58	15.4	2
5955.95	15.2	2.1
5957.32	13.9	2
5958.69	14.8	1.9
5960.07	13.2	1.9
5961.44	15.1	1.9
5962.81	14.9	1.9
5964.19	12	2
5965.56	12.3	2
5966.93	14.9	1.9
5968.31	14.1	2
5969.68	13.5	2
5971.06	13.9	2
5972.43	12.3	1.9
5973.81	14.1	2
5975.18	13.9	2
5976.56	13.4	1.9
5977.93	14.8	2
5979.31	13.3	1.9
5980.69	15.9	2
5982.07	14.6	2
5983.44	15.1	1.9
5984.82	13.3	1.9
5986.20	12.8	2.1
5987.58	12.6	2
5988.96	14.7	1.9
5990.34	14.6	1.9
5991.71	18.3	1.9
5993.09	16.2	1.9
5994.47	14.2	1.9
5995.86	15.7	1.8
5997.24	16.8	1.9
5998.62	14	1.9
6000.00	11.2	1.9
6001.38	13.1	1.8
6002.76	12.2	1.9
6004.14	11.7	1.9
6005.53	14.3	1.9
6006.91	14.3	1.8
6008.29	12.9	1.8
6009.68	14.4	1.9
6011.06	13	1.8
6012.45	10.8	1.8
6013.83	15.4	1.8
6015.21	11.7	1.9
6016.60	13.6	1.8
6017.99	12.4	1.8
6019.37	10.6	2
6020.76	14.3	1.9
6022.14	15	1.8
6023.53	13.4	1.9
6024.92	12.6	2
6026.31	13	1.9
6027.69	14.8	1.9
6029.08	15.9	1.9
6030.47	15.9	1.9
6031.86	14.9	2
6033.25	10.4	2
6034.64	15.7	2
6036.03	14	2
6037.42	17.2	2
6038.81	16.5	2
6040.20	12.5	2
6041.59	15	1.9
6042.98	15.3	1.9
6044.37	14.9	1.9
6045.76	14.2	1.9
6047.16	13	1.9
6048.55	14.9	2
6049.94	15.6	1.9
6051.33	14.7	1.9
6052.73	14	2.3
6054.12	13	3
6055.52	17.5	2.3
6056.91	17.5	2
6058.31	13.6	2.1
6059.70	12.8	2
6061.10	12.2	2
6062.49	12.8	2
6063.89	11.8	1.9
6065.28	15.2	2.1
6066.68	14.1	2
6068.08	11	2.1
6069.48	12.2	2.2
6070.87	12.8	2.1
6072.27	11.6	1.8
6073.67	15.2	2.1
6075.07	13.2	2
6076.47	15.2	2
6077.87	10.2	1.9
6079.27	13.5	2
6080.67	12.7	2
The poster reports 0.12 mag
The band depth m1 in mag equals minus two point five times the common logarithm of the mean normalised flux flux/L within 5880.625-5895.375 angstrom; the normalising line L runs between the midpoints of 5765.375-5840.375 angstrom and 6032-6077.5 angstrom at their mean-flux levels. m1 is 0.158 mag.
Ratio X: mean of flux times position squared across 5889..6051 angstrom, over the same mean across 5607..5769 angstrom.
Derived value 1.1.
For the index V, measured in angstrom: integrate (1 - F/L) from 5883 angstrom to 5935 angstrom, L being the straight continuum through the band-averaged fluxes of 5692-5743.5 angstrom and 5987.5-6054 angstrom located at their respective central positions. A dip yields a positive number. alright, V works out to 2.0 angstrom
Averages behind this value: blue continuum 13.4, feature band 13.3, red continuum 14.1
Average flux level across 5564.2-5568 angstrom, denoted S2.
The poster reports 13.7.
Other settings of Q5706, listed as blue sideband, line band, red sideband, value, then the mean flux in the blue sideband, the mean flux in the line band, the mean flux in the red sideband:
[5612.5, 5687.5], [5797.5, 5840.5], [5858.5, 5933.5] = -0.09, 13.3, 14.6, 13.5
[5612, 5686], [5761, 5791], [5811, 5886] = -0.03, 13.3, 14.2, 14.1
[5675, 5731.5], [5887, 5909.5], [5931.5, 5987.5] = 0.19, 13.2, 11.5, 13.8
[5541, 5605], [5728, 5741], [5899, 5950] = 0.04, 13.8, 13.2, 13.6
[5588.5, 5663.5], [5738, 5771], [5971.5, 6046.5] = -0.06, 13.2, 14.2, 14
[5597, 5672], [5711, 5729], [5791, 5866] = -0.02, 13.2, 13.9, 14.3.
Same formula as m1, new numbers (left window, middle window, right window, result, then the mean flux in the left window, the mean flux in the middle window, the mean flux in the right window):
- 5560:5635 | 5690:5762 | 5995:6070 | 0.021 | 13.7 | 13.5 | 13.9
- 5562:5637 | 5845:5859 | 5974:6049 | 0.085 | 13.6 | 12.8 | 14.1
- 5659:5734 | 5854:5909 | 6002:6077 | 0.048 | 13.3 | 13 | 13.8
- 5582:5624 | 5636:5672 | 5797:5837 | 0.056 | 13.3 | 12.9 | 14.7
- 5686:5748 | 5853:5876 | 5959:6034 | 0.006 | 13.5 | 13.6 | 13.8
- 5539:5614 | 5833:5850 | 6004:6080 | -0.053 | 13.7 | 14.4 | 13.8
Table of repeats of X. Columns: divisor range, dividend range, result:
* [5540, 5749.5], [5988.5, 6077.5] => 1.18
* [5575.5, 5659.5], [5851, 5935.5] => 1.11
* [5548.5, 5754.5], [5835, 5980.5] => 1.11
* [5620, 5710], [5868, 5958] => 1.11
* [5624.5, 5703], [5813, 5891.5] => 1.12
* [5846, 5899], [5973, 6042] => 1.12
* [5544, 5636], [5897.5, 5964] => 1.13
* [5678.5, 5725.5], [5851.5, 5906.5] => 1.05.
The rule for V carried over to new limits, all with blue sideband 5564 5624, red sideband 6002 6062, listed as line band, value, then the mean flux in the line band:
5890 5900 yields 2.2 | 10.9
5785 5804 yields -1.7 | 15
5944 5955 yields 0.1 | 13.8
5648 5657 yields 1.2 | 11.8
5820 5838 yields -1.3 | 14.8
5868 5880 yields 0.0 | 13.8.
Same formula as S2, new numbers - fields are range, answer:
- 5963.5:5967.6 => 13.1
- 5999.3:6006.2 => 12.5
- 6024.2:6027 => 12.8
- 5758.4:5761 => 15.1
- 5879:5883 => 14.2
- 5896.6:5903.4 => 12.6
